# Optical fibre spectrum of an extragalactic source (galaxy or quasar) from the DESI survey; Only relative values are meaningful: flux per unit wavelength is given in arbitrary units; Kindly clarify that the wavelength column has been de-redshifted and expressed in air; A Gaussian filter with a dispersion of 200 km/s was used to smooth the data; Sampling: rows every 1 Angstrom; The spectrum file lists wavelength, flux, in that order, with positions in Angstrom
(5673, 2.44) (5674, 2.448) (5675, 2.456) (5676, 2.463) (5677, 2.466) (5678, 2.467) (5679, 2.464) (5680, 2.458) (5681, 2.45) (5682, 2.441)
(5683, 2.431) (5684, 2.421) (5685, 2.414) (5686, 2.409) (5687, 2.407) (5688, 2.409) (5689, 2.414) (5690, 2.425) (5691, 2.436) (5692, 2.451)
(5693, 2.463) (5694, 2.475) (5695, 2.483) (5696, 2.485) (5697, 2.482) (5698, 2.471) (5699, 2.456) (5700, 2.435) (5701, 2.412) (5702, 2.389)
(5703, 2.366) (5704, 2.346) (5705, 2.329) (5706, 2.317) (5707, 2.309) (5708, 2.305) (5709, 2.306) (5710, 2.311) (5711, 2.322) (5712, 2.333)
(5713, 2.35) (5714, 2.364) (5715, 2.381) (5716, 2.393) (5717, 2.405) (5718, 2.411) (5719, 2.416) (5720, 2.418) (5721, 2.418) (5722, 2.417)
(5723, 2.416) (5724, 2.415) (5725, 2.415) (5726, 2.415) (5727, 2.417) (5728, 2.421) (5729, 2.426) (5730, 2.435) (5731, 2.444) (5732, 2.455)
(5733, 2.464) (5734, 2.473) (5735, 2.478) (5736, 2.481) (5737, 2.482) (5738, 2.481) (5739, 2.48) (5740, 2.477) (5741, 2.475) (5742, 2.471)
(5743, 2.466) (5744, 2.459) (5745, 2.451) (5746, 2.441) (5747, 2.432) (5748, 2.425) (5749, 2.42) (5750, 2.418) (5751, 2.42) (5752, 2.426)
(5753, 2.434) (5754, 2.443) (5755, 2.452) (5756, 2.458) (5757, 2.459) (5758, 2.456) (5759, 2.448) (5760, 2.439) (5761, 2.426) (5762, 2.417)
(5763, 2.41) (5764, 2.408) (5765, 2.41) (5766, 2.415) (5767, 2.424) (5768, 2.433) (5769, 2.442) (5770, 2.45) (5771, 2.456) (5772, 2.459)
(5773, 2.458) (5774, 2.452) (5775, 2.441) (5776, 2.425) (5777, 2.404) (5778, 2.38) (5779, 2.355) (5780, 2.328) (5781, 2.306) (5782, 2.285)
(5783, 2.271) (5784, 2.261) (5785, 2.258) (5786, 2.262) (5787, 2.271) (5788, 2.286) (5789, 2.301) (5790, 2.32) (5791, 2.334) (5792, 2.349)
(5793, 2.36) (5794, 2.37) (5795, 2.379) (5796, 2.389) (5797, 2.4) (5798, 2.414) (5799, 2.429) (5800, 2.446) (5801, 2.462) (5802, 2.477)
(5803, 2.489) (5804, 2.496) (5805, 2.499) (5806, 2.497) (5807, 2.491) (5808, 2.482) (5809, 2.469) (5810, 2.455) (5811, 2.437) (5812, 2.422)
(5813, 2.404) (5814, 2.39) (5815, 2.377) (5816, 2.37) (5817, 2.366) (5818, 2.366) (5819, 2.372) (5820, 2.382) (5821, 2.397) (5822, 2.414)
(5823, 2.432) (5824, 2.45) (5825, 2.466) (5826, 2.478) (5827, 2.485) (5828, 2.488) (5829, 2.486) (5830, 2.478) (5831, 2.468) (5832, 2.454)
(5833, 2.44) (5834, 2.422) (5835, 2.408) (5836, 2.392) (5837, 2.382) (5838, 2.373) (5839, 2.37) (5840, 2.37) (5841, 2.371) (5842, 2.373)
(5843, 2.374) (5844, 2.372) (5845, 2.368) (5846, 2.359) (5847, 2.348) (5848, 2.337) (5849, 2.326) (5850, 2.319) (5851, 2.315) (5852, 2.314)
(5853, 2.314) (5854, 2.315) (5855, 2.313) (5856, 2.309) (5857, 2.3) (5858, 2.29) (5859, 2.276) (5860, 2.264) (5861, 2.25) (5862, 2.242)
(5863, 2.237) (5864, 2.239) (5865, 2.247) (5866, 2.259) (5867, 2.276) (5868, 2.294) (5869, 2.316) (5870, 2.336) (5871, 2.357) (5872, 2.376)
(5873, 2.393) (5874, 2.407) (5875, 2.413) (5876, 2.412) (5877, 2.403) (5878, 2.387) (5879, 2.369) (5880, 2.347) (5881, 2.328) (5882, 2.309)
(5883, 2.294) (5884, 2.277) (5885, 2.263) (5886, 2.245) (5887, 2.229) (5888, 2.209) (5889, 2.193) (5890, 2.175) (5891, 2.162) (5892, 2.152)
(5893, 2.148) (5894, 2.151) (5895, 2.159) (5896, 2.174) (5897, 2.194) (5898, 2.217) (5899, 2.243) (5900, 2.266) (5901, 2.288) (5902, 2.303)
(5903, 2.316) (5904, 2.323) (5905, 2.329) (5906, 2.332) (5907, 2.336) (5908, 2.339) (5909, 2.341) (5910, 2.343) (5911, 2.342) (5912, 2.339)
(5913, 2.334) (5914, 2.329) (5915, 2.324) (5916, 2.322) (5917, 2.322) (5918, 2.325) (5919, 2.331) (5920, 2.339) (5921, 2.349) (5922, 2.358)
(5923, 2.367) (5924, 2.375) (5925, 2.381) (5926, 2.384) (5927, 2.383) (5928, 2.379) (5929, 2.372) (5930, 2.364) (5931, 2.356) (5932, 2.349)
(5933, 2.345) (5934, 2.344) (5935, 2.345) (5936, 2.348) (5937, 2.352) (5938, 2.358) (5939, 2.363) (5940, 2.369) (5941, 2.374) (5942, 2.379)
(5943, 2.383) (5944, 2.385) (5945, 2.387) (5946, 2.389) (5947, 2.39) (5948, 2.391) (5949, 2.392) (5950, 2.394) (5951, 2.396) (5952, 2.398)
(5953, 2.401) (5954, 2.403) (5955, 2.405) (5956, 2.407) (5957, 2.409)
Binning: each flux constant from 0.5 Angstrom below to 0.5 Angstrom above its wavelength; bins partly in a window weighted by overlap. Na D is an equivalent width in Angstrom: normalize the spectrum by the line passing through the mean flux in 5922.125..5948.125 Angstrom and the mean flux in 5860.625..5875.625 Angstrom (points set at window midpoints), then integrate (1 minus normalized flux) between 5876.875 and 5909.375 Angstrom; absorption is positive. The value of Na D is 0.9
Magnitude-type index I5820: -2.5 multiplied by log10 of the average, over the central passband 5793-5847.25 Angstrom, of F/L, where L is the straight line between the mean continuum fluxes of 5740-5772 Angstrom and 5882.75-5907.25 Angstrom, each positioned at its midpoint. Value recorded -0.03 mag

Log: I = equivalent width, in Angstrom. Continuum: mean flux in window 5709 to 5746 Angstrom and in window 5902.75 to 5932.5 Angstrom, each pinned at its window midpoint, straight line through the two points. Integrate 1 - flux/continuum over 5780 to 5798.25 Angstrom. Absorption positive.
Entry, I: 0.6 Angstrom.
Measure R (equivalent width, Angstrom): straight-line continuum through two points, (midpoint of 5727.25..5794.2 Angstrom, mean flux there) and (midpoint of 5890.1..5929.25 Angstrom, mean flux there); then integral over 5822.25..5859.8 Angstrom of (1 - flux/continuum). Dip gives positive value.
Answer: -0.5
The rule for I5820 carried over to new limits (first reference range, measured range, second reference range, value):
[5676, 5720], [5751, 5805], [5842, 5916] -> -0.018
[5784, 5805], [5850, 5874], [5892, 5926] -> 0.015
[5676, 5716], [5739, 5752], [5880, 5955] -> -0.027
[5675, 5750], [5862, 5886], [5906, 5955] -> 0.025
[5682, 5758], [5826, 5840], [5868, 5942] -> -0.034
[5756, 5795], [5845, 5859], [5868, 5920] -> 0.003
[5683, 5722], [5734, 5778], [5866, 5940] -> -0.030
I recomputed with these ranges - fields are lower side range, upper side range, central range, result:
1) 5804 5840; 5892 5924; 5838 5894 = 1.3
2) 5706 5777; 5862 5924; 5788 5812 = -0.5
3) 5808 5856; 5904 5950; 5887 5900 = 1.0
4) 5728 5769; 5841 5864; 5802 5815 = -0.5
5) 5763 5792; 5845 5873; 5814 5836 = -0.9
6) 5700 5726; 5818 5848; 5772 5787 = 0.3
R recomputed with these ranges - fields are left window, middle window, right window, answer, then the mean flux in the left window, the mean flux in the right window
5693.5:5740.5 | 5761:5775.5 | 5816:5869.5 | -0.3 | 2.41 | 2.36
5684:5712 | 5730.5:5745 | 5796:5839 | -0.3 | 2.4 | 2.43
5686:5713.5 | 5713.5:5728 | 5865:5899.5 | -0.2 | 2.4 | 2.28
